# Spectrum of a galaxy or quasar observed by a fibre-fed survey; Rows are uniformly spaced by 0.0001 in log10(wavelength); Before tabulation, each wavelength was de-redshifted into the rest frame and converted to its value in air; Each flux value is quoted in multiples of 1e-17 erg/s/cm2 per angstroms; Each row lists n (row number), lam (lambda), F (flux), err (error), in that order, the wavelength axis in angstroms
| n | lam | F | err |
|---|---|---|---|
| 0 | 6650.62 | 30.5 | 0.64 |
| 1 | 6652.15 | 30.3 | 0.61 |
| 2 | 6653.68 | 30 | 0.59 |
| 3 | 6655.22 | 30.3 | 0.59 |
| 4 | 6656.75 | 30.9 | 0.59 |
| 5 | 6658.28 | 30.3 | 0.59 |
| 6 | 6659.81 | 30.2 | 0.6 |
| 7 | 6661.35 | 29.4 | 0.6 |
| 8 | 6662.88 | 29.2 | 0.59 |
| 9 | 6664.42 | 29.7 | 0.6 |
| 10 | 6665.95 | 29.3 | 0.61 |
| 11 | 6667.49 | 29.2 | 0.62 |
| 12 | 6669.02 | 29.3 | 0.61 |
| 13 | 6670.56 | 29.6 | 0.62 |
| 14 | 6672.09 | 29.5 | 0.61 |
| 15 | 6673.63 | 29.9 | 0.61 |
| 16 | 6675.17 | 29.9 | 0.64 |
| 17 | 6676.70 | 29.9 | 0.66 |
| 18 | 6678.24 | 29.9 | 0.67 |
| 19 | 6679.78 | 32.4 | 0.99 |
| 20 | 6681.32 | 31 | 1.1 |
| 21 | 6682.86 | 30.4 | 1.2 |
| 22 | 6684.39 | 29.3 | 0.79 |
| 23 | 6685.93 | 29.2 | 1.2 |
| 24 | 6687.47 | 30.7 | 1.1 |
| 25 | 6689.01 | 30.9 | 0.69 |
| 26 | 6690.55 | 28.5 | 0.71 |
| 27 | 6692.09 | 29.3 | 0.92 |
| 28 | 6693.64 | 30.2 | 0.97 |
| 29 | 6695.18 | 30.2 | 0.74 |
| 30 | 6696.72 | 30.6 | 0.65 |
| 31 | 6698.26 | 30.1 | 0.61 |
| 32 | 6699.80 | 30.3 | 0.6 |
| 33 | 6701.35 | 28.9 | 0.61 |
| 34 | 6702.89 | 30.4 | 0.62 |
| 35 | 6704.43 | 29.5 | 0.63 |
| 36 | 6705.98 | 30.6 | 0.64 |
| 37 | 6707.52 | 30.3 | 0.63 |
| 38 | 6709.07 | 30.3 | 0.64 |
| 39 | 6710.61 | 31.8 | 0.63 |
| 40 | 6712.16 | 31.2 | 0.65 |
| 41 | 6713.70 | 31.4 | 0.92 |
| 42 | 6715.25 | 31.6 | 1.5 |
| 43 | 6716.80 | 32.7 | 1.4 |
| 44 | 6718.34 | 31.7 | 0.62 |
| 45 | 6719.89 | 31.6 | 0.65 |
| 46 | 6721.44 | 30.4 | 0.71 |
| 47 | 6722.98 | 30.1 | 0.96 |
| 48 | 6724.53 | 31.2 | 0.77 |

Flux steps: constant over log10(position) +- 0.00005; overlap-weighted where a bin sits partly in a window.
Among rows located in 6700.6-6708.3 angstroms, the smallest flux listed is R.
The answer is 28.9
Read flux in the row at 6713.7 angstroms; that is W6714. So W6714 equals 31.4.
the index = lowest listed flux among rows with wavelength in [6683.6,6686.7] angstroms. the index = 29.2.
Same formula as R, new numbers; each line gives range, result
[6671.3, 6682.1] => 29.5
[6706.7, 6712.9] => 30.3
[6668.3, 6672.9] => 29.3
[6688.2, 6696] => 28.5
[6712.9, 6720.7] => 31.4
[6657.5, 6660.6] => 30.2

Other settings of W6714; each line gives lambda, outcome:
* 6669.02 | 29.3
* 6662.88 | 29.2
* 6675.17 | 29.9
